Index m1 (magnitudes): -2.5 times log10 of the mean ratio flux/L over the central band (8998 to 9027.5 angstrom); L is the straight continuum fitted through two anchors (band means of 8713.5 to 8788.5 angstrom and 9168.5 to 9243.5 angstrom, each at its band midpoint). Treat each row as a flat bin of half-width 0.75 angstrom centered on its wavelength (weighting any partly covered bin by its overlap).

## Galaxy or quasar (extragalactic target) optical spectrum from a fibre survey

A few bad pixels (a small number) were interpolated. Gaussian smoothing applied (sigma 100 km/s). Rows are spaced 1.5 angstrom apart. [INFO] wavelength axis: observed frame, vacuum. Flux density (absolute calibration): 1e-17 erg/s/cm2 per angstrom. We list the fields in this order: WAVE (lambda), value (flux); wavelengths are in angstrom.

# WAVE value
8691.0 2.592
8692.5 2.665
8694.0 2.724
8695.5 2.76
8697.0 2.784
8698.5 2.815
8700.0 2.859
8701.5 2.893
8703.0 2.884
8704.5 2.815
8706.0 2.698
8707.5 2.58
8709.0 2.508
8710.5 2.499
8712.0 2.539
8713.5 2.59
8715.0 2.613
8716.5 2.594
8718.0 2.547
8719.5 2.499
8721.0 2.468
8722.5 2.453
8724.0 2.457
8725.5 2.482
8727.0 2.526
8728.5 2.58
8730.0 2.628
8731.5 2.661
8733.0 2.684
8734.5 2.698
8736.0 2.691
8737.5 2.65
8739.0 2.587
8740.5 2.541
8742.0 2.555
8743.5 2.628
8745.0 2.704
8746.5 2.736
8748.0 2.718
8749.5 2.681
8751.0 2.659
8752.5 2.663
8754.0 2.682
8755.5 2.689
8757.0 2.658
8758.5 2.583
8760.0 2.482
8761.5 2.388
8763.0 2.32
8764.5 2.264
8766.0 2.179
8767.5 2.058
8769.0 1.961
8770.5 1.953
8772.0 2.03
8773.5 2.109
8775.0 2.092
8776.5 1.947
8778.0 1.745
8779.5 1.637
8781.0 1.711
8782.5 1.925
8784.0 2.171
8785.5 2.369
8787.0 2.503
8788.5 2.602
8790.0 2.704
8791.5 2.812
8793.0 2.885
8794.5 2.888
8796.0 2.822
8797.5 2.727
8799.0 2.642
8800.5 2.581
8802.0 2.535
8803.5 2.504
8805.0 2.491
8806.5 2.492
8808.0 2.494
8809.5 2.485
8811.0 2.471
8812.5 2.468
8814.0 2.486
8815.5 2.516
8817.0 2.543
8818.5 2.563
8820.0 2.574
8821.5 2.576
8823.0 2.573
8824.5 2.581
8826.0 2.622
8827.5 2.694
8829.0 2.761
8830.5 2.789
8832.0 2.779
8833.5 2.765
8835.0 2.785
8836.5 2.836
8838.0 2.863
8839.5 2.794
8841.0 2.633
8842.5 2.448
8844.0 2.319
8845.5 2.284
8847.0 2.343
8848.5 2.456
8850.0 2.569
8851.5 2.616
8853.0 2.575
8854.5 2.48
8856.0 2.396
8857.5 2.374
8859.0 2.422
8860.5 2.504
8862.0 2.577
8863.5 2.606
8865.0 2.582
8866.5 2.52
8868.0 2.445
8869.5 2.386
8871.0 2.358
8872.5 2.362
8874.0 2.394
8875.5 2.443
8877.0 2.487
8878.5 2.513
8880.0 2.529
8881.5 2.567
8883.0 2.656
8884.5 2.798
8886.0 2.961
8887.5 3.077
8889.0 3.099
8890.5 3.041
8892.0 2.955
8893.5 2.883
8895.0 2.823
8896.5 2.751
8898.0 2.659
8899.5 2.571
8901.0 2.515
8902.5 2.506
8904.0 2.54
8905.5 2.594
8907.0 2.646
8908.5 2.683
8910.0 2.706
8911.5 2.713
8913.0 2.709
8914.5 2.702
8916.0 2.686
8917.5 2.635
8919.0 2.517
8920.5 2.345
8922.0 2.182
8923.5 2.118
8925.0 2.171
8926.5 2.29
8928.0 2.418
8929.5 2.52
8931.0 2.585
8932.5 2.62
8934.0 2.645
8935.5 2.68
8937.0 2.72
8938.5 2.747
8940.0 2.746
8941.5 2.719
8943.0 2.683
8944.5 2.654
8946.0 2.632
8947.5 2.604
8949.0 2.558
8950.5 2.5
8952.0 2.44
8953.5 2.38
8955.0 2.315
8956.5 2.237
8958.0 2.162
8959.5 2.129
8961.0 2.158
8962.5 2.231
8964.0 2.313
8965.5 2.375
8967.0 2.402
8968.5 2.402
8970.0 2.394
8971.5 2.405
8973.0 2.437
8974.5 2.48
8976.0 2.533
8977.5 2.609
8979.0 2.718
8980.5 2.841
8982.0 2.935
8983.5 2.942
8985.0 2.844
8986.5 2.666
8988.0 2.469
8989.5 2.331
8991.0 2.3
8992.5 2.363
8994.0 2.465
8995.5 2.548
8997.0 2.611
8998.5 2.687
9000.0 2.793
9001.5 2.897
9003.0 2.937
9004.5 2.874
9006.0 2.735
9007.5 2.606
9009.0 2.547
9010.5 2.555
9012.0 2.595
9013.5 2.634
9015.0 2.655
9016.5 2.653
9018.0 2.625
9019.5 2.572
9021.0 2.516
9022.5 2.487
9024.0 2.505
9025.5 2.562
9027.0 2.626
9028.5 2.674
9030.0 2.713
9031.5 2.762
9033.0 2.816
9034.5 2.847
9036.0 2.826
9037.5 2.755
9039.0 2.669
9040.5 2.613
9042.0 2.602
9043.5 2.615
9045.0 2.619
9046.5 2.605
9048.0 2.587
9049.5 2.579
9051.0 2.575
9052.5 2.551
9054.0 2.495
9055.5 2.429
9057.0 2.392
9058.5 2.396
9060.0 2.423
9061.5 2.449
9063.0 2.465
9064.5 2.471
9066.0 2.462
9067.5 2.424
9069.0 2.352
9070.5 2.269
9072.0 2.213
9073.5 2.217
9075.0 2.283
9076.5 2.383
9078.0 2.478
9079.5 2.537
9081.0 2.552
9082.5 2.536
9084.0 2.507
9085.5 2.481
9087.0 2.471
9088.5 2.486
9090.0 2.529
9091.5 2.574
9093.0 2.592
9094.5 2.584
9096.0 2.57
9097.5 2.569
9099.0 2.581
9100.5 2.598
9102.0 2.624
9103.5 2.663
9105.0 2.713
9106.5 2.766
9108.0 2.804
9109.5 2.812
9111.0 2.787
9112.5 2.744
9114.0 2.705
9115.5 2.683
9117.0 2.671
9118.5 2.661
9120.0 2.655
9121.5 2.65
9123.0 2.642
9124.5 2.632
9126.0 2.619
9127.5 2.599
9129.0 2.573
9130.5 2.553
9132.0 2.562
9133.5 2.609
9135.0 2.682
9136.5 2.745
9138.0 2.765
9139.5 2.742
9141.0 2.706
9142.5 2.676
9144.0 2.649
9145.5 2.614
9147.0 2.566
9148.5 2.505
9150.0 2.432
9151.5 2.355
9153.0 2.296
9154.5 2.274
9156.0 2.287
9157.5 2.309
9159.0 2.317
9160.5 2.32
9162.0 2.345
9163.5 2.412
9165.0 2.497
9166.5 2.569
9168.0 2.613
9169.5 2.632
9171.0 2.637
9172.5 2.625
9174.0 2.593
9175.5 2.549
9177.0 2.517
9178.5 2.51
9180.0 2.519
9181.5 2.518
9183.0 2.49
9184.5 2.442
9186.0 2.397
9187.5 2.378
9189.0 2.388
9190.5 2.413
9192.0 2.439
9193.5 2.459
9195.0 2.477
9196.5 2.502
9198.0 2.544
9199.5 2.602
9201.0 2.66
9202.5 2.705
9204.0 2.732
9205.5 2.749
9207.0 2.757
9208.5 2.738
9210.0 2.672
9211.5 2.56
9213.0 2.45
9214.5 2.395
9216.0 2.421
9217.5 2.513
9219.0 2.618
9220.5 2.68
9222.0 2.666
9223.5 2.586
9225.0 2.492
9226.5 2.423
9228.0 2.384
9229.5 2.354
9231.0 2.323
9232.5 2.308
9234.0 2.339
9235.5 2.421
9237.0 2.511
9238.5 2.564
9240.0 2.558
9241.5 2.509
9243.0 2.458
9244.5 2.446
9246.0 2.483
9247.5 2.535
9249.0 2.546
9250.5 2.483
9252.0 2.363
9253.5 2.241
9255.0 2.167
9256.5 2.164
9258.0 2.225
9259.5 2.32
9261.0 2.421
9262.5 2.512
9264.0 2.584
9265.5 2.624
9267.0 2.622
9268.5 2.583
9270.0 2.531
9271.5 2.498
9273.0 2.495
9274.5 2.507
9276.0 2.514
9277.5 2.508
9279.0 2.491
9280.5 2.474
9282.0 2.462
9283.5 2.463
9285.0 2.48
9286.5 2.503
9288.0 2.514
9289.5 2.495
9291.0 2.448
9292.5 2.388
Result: -0.07 mag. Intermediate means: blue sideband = 2.42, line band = 2.65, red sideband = 2.52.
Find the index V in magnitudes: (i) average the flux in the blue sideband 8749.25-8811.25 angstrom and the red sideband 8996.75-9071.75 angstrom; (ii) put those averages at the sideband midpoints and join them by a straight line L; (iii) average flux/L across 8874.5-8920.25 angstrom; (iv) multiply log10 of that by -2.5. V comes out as -0.086 mag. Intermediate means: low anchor 2.39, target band 2.69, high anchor 2.6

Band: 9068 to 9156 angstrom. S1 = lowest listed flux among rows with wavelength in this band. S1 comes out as 2.213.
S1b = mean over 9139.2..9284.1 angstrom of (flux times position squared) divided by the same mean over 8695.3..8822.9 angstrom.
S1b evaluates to 1.10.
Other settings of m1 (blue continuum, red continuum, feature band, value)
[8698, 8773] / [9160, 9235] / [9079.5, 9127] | -0.04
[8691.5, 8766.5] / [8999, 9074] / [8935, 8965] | 0.05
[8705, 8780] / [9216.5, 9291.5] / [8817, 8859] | -0.05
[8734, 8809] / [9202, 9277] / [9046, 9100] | 0.00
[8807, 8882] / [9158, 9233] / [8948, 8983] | 0.04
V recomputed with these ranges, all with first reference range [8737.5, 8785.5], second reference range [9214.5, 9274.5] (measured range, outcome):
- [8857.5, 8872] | -0.06 mag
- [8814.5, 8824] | -0.09 mag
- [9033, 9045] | -0.13 mag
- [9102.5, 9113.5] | -0.14 mag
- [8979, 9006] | -0.12 mag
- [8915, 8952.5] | -0.07 mag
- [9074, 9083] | -0.02 mag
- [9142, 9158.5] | 0.00 mag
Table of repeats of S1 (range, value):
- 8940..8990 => 2.129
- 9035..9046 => 2.602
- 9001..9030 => 2.487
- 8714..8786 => 1.637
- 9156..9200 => 2.287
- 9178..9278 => 2.164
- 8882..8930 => 2.118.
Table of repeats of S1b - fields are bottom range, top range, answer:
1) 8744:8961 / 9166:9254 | 1.08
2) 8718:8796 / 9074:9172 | 1.14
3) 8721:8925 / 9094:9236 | 1.09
